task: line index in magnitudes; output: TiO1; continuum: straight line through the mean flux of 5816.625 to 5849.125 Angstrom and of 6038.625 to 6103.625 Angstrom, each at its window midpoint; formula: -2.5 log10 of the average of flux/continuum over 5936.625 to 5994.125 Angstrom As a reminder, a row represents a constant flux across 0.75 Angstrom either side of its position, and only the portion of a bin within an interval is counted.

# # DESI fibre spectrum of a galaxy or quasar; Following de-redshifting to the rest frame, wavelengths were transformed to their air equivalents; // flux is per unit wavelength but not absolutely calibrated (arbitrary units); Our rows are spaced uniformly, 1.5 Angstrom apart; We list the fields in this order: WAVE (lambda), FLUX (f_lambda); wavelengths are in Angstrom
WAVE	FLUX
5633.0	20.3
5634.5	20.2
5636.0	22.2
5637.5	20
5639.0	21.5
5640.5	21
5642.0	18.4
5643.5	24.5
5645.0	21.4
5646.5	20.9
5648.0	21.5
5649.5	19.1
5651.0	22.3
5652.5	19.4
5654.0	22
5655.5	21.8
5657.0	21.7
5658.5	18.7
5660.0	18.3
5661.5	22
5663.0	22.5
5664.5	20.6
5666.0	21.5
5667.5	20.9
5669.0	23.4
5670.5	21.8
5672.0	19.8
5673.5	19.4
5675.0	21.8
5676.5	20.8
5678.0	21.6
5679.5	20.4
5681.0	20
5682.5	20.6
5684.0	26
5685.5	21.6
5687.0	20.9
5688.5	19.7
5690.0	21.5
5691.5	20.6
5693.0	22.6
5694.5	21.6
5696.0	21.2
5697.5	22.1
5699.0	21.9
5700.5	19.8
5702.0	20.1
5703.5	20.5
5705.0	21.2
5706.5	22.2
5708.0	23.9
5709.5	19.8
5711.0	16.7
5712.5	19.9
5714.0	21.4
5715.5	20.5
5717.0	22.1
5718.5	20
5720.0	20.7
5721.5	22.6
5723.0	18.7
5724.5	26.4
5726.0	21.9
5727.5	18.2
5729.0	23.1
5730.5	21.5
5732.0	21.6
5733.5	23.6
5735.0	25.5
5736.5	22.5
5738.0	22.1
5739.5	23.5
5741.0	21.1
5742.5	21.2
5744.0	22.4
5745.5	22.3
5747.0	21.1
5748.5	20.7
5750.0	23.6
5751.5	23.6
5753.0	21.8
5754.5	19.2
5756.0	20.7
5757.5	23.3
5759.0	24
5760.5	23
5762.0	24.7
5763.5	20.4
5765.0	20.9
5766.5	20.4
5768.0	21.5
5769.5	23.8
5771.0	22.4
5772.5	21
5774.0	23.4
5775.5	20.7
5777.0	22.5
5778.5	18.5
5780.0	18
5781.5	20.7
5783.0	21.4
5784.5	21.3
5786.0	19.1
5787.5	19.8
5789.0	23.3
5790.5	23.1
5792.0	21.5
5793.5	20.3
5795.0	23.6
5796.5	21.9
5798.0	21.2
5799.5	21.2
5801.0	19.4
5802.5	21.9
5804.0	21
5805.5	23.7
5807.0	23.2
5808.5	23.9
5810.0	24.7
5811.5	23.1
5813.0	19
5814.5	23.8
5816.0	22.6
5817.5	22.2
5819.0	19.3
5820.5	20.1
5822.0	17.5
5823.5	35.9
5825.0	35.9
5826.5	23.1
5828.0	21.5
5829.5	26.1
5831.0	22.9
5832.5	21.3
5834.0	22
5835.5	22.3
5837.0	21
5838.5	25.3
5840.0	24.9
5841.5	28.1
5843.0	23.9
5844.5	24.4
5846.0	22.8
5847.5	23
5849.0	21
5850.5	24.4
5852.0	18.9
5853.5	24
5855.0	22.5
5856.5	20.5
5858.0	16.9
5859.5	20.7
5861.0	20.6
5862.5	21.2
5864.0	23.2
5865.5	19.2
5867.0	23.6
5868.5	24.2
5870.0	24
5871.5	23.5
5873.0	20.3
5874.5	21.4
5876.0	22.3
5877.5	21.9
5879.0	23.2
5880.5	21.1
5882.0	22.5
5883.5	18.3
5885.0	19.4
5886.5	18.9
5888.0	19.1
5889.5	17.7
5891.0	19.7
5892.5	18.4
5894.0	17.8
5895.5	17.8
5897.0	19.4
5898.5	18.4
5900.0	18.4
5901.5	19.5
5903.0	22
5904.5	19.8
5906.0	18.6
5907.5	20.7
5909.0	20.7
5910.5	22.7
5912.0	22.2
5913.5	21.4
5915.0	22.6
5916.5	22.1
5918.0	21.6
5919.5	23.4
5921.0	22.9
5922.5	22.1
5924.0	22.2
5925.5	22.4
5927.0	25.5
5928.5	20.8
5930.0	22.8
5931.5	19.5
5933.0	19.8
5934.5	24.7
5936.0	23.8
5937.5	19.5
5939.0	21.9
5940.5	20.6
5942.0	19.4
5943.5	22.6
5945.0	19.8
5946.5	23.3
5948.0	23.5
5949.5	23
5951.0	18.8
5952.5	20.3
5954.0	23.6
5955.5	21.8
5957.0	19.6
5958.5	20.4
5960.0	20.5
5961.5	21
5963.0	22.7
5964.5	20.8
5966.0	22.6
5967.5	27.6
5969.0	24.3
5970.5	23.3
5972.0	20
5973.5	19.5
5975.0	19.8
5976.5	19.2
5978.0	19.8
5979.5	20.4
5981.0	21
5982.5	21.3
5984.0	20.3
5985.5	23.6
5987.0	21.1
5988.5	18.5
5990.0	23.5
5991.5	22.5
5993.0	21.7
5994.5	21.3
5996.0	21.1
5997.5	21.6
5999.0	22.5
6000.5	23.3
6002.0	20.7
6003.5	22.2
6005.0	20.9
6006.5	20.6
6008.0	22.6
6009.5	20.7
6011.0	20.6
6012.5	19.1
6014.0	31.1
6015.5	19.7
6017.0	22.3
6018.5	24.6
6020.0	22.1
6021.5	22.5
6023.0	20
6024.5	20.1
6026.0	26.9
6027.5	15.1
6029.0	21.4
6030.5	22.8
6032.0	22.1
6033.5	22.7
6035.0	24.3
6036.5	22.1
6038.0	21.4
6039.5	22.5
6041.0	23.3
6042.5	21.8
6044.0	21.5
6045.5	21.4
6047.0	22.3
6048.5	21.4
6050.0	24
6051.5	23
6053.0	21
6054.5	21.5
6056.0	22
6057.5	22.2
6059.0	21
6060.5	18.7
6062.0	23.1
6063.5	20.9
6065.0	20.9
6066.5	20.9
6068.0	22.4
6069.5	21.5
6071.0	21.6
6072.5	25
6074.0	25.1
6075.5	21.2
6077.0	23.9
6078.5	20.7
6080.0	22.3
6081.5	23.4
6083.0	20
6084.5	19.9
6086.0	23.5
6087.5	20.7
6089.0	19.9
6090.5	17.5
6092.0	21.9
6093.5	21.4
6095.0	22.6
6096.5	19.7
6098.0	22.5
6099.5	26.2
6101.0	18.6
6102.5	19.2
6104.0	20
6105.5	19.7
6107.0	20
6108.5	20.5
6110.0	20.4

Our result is 0.06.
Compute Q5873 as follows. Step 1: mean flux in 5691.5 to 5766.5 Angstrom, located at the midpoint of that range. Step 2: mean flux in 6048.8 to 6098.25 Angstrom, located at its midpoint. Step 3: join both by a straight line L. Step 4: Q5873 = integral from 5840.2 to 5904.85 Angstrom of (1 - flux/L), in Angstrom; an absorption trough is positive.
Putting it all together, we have 1.57 Angstrom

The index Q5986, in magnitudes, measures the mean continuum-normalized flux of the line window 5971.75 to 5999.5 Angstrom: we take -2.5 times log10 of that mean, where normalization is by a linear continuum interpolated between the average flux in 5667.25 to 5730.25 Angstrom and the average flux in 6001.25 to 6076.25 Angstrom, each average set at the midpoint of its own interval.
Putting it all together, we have 0.04 mag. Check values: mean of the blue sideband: 21.2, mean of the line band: 21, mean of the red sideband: 22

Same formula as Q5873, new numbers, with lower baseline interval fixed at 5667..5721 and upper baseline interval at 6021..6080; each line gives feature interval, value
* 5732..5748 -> -0.9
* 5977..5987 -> 0.4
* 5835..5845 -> -1.3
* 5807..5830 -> -2.7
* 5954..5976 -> 0.0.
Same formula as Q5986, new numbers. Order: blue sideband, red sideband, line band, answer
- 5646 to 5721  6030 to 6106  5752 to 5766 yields -0.04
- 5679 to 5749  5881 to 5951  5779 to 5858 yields -0.07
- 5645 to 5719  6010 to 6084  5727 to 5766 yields -0.05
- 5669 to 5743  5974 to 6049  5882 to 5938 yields 0.04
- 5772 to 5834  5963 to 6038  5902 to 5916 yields 0.04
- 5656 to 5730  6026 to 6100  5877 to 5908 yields 0.10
